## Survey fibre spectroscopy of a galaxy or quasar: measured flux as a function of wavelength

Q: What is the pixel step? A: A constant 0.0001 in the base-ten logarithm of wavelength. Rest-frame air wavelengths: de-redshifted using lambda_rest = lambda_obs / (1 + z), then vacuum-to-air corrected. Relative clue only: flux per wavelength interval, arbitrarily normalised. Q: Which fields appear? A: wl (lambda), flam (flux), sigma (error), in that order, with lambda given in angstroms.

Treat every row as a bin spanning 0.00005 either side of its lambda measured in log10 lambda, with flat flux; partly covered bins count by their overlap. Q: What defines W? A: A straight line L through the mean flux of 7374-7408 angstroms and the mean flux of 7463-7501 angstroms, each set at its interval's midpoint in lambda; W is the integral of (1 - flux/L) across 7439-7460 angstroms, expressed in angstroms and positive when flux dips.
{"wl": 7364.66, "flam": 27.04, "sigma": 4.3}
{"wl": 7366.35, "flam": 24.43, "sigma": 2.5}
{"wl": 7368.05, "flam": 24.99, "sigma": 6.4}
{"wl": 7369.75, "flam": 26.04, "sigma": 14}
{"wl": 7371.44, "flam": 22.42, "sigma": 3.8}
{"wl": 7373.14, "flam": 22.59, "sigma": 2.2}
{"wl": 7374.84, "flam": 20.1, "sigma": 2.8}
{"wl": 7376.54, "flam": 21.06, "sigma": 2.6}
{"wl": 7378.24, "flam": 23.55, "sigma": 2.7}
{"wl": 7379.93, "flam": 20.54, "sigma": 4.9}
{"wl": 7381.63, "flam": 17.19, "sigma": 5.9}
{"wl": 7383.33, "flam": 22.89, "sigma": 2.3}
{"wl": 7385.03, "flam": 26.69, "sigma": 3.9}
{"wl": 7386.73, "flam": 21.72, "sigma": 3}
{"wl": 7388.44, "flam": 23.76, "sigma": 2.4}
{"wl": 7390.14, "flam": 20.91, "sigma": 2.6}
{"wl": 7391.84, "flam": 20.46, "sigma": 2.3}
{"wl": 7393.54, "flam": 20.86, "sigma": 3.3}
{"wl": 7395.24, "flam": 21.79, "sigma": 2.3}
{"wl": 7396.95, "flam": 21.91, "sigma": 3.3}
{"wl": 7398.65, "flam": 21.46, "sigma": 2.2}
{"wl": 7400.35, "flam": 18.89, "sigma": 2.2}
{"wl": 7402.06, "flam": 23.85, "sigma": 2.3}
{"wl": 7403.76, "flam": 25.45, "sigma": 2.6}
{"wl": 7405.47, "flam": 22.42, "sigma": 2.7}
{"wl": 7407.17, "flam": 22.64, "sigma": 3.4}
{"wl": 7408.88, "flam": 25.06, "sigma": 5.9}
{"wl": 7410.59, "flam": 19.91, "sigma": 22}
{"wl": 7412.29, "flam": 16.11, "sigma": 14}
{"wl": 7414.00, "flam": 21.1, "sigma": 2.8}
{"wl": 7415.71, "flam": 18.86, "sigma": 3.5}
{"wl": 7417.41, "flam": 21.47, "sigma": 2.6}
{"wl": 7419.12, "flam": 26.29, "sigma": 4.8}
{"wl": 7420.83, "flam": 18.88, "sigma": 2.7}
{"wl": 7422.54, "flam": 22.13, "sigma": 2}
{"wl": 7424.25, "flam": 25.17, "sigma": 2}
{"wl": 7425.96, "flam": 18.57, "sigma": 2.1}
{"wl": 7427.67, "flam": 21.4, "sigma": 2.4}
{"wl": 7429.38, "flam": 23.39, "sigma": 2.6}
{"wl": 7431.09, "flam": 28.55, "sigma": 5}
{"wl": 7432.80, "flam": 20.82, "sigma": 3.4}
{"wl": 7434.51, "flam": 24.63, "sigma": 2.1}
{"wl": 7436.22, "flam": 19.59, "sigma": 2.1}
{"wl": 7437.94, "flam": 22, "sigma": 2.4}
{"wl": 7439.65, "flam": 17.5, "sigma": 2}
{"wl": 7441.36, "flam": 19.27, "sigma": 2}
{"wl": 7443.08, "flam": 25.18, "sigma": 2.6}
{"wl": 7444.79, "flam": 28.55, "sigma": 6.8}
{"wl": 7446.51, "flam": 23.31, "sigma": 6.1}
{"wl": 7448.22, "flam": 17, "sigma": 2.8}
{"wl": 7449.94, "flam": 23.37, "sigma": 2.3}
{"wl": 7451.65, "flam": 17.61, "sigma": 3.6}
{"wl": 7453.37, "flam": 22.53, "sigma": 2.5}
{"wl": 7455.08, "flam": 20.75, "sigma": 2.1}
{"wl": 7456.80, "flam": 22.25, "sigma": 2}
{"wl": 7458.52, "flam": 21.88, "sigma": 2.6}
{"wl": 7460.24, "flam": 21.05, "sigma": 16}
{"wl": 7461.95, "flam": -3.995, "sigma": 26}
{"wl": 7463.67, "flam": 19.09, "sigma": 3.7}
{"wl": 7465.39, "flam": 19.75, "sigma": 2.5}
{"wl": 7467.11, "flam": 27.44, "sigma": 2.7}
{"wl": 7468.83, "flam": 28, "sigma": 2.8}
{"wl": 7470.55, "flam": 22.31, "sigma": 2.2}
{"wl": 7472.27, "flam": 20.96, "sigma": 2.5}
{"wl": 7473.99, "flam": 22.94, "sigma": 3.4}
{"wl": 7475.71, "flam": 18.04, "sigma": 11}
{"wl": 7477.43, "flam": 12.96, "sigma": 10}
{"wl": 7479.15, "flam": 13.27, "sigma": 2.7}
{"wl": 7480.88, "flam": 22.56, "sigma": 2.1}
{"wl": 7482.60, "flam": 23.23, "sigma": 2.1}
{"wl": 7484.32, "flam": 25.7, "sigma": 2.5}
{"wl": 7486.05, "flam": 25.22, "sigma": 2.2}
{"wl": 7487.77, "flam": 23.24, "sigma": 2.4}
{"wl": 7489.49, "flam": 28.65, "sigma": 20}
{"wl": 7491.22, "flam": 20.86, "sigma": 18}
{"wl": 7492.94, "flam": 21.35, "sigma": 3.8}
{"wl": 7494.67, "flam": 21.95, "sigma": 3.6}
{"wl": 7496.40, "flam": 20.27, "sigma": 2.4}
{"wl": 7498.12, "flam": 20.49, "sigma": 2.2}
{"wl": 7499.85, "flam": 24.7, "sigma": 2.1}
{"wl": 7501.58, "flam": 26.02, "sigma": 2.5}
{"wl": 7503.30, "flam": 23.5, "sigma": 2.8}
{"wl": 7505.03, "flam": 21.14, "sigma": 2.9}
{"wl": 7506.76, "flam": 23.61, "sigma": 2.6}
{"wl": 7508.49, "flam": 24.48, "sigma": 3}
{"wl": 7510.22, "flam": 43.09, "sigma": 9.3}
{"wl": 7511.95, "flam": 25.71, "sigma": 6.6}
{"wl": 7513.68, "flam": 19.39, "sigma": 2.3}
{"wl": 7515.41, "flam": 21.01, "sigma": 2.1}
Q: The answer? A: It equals 0.3 angstroms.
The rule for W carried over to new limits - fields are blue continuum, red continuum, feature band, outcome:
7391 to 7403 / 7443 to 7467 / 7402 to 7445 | -3.0 angstroms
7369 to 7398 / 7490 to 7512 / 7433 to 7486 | 6.4 angstroms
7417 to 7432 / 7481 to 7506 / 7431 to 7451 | 0.7 angstroms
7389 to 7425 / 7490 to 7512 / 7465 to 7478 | 1.0 angstroms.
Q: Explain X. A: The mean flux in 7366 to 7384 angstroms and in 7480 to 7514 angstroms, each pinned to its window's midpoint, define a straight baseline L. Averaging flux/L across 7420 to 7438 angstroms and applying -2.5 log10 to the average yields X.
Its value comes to 0.04 mag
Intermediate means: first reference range 22.3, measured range 22.3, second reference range 24.3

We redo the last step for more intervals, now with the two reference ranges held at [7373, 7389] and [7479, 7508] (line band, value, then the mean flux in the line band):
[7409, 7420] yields 0.07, 20.9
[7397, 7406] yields -0.01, 22.4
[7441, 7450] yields -0.02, 22.9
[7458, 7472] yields 0.17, 19.4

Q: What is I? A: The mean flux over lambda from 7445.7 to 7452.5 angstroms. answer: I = 20.3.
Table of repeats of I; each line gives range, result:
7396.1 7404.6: 22.3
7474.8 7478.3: 15.6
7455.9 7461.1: 21.7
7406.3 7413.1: 21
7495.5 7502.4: 22.8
